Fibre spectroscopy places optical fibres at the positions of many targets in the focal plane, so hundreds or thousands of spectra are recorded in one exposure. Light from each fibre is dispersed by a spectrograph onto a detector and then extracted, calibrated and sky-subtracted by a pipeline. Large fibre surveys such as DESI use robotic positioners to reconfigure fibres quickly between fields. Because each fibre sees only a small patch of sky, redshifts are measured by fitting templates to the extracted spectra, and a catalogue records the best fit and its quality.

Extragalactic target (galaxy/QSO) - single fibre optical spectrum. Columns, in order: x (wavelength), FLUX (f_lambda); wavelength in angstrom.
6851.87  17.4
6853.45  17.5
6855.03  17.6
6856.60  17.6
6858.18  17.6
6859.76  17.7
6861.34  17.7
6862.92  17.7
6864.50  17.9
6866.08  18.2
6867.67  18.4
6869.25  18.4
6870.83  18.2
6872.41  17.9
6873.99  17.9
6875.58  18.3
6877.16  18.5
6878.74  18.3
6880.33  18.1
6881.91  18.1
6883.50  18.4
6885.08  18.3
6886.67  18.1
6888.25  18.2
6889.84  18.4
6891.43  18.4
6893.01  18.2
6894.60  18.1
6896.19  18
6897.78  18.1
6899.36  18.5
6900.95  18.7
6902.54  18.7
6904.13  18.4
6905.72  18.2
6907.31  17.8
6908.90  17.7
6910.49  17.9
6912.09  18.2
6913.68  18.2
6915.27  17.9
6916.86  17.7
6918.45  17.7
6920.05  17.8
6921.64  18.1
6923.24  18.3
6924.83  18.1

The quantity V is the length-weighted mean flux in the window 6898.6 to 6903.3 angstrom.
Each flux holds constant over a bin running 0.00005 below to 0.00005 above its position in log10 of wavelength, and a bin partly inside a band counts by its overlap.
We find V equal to 18.6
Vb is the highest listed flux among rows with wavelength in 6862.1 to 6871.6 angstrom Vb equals 18.4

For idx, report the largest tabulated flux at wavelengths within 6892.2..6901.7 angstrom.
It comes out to 18.7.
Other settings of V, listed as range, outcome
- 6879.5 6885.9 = 18.2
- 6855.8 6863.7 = 17.7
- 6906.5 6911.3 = 17.8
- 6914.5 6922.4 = 17.8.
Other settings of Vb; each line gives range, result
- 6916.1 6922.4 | 18.1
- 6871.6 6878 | 18.5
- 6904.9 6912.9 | 18.2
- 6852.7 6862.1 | 17.7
